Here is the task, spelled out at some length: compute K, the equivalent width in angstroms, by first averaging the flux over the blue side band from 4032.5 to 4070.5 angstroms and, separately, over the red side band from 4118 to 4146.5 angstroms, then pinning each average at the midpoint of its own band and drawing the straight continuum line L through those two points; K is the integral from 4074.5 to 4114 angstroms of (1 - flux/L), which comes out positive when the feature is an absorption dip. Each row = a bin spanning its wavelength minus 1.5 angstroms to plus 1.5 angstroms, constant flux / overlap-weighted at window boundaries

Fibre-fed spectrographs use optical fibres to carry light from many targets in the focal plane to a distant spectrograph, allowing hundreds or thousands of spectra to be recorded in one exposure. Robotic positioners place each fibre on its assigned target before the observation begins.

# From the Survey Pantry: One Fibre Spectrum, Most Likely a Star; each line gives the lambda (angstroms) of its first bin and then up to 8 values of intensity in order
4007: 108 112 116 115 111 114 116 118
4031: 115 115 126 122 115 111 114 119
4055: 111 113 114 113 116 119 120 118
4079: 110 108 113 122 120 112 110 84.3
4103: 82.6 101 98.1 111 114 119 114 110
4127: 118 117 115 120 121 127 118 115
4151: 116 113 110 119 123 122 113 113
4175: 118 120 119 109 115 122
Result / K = 3.3 angstroms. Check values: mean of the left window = 116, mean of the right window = 118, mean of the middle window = 107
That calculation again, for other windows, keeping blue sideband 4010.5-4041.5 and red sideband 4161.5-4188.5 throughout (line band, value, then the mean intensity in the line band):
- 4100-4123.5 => 2.47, 104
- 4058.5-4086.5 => 0.53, 114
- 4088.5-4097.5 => 0.11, 115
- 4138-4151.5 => -0.32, 120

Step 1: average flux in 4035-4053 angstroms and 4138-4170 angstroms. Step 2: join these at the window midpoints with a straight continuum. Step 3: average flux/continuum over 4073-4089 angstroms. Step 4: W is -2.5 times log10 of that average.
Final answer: 0.03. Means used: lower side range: 118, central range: 114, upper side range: 118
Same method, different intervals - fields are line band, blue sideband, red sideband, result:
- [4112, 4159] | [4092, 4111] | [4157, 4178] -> -0.077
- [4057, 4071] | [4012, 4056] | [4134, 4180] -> 0.014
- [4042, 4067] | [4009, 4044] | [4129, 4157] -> 0.026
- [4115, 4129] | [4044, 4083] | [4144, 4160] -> -0.005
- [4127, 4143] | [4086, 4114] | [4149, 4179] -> -0.078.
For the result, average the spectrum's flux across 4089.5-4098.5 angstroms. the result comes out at 114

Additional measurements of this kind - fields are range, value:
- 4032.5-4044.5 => 120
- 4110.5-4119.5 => 115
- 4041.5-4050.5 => 113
